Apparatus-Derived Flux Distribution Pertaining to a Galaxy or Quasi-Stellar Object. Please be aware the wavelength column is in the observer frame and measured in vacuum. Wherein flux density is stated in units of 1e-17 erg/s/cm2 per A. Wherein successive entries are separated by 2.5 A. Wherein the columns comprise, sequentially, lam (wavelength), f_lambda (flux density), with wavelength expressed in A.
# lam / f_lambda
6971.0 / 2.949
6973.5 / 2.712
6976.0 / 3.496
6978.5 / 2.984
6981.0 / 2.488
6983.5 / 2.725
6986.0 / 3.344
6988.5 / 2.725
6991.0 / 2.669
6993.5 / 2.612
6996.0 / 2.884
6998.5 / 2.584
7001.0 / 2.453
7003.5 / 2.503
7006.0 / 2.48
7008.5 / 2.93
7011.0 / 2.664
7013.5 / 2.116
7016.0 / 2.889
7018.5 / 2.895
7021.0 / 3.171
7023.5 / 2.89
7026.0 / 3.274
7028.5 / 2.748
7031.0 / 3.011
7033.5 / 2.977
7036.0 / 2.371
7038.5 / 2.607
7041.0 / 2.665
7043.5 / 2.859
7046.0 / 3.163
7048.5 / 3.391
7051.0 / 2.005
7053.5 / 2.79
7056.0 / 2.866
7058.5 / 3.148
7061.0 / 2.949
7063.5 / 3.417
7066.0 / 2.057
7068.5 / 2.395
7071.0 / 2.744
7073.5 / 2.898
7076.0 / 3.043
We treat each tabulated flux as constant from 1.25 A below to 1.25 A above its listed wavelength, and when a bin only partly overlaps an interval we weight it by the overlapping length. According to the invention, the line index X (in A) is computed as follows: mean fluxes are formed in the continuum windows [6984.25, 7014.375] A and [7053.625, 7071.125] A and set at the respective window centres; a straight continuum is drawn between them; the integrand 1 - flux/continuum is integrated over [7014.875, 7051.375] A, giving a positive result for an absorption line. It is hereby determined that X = -1.89 A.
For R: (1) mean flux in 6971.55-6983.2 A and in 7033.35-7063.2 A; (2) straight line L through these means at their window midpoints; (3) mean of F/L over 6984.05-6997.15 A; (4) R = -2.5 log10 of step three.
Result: 0.02 mag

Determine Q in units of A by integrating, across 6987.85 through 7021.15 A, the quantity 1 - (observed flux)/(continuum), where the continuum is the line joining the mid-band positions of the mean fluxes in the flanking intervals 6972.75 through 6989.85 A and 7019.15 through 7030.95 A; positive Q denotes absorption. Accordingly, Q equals 3.44 A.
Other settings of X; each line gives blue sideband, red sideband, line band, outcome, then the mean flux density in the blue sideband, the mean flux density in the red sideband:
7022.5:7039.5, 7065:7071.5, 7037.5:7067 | -3.1 A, 2.84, 2.37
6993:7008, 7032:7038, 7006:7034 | -2.1 A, 2.6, 2.68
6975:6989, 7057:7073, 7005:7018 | 1.2 A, 2.96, 2.79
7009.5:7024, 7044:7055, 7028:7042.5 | 0.4 A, 2.77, 2.84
